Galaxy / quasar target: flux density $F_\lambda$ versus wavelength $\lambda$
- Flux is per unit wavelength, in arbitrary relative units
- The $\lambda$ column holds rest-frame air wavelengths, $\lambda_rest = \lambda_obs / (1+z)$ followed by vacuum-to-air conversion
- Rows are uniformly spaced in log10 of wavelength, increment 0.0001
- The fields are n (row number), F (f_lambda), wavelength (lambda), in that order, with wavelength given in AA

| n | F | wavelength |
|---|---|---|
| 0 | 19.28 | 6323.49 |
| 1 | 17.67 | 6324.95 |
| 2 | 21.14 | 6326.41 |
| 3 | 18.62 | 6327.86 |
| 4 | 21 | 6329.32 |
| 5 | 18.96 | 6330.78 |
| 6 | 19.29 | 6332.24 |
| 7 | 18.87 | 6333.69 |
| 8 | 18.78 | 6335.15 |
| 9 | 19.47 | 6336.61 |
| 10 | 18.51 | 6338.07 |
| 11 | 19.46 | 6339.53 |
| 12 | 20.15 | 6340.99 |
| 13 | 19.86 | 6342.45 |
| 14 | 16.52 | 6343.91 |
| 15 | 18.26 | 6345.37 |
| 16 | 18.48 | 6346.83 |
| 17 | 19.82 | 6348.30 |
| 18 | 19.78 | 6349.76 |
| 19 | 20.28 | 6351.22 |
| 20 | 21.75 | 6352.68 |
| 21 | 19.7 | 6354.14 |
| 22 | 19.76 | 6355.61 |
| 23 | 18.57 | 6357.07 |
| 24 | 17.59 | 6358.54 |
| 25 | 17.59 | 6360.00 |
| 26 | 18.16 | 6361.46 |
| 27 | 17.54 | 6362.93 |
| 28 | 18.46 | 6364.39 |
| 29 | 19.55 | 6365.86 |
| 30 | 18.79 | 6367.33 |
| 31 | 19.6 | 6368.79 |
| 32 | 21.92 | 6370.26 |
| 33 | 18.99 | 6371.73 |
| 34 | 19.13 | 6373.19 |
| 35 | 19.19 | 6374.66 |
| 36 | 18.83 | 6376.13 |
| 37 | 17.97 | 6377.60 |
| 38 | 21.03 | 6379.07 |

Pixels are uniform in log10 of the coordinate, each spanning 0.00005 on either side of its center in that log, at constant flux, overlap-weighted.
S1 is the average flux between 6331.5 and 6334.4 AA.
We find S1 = 19.1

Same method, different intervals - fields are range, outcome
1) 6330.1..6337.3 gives 19.1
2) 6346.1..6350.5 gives 19.3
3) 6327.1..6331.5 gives 19.5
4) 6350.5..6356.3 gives 20.4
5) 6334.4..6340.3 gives 19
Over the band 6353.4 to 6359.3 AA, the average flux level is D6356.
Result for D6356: 18.9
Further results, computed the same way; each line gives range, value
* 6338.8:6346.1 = 18.9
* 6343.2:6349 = 18.2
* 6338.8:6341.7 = 19.8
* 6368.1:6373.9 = 19.9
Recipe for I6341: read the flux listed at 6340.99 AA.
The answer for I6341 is 20.15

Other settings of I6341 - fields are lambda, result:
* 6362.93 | 17.54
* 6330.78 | 18.96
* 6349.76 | 19.78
